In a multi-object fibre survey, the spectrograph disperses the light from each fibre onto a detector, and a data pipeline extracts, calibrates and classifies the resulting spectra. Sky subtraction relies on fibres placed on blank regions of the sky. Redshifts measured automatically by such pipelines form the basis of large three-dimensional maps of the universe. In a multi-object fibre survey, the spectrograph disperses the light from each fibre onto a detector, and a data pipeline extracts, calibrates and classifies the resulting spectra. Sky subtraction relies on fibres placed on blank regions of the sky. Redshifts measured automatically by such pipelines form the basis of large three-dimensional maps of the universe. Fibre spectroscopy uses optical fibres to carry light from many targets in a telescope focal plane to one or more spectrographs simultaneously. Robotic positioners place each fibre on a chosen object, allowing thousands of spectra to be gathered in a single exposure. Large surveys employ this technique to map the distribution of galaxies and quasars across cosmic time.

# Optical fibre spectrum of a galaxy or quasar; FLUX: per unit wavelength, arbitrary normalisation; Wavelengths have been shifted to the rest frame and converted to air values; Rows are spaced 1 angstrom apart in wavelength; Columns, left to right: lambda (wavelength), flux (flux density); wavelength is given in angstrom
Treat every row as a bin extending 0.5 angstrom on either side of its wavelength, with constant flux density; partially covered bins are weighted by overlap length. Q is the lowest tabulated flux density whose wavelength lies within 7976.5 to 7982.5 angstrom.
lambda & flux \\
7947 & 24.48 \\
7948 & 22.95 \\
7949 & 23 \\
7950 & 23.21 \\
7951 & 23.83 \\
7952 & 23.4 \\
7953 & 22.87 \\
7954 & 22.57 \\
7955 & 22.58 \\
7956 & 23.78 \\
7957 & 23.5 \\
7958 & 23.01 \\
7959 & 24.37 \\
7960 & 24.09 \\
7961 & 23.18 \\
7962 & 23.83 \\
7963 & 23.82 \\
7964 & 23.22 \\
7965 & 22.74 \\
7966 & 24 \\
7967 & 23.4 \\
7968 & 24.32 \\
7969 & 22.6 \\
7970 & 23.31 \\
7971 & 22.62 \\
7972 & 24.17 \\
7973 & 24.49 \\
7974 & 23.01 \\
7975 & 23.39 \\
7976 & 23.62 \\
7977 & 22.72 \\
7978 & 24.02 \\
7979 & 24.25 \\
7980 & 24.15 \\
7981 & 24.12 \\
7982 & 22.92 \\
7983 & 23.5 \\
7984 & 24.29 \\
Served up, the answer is 22.72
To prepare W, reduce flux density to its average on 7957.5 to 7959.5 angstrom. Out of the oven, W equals 23.7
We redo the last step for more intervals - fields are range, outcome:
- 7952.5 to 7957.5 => 23.1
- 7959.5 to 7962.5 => 23.7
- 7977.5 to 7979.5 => 24.1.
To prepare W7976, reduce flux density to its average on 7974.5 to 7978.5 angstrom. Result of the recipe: 23.4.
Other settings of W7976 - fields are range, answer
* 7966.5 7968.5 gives 23.9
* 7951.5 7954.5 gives 22.9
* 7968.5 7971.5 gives 22.8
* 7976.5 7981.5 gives 23.9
